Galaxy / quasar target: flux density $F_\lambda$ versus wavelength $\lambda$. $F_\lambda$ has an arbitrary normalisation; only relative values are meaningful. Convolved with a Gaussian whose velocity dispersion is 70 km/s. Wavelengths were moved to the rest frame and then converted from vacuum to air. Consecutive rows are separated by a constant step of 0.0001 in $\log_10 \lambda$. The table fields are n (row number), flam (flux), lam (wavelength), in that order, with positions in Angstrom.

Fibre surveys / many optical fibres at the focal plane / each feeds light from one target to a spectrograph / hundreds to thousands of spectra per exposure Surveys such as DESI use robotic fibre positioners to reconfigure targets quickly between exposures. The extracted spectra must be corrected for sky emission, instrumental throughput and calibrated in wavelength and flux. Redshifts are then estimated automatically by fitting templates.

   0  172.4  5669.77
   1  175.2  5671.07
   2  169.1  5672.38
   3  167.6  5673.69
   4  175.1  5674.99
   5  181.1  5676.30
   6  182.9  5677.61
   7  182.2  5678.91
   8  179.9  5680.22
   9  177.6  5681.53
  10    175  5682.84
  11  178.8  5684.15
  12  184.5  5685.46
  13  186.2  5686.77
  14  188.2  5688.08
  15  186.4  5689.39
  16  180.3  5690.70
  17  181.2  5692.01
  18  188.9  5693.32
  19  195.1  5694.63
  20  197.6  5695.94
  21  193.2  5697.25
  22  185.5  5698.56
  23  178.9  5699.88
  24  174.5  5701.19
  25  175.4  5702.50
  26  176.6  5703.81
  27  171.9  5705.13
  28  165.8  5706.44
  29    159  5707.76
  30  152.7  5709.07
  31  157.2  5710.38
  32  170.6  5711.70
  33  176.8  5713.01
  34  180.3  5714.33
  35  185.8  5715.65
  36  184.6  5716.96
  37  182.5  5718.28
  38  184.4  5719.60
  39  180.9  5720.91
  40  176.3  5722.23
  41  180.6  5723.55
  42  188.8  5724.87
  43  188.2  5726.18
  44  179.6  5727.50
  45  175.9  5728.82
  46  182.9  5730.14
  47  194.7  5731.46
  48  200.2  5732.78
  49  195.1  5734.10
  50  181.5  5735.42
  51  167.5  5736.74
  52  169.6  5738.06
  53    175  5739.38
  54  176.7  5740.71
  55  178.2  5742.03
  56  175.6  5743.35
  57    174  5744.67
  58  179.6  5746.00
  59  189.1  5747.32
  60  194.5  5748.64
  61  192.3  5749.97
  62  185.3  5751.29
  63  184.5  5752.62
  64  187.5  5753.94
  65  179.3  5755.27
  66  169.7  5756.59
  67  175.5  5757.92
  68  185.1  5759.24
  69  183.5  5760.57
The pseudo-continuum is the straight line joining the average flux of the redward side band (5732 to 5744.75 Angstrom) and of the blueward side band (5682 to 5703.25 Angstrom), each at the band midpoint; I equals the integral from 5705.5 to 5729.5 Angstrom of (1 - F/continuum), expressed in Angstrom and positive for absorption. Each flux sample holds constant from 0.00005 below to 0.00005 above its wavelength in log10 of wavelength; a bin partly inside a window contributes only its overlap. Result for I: 0.8 Angstrom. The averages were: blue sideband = 184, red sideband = 180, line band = 176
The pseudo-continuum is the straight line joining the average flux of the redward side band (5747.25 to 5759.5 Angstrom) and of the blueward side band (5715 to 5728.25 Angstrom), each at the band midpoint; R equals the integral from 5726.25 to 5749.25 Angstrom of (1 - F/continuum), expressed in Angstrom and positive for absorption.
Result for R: 0.2 Angstrom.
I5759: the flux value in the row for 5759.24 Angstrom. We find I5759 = 185.1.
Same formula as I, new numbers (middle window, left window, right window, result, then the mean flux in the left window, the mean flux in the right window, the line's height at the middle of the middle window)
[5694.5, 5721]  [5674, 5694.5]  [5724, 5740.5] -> 0.8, 182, 183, 182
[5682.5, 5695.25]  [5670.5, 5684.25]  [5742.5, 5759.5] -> -0.5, 177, 182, 178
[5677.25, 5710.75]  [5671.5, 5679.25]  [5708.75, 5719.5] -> -0.7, 176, 175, 176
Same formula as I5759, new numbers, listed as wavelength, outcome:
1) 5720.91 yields 180.9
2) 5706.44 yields 165.8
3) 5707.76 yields 159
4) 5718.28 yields 182.5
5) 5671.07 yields 175.2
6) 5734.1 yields 195.1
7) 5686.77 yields 186.2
